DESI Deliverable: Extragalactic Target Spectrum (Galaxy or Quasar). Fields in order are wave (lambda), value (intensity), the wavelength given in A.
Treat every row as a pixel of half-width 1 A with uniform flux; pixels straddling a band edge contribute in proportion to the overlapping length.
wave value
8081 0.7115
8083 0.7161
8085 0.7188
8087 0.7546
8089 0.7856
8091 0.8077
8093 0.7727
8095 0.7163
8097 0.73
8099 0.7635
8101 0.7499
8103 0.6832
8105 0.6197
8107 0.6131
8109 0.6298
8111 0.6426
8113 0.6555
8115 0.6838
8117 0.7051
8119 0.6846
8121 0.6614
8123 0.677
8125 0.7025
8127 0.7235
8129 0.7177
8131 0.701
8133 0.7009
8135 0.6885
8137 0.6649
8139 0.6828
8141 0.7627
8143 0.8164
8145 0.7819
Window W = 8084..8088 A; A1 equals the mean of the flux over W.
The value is 0.737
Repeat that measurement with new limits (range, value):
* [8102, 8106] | 0.651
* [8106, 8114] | 0.635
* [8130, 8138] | 0.689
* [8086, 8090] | 0.77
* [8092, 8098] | 0.74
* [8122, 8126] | 0.69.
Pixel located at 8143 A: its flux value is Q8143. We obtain 0.8164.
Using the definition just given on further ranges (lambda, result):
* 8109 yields 0.6298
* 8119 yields 0.6846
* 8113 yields 0.6555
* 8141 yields 0.7627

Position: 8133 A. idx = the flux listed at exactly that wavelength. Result 0.7009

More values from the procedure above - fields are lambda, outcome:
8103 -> 0.6832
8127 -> 0.7235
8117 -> 0.7051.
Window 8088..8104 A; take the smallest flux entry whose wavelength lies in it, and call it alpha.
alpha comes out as 0.6832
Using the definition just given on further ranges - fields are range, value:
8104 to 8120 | 0.6131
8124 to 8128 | 0.7025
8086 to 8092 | 0.7546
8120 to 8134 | 0.6614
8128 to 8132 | 0.701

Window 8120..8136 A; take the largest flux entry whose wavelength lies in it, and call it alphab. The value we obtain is 0.7235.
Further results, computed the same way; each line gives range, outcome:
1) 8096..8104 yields 0.7635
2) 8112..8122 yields 0.7051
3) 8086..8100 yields 0.8077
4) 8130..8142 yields 0.7627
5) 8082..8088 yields 0.7546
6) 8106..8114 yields 0.6555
